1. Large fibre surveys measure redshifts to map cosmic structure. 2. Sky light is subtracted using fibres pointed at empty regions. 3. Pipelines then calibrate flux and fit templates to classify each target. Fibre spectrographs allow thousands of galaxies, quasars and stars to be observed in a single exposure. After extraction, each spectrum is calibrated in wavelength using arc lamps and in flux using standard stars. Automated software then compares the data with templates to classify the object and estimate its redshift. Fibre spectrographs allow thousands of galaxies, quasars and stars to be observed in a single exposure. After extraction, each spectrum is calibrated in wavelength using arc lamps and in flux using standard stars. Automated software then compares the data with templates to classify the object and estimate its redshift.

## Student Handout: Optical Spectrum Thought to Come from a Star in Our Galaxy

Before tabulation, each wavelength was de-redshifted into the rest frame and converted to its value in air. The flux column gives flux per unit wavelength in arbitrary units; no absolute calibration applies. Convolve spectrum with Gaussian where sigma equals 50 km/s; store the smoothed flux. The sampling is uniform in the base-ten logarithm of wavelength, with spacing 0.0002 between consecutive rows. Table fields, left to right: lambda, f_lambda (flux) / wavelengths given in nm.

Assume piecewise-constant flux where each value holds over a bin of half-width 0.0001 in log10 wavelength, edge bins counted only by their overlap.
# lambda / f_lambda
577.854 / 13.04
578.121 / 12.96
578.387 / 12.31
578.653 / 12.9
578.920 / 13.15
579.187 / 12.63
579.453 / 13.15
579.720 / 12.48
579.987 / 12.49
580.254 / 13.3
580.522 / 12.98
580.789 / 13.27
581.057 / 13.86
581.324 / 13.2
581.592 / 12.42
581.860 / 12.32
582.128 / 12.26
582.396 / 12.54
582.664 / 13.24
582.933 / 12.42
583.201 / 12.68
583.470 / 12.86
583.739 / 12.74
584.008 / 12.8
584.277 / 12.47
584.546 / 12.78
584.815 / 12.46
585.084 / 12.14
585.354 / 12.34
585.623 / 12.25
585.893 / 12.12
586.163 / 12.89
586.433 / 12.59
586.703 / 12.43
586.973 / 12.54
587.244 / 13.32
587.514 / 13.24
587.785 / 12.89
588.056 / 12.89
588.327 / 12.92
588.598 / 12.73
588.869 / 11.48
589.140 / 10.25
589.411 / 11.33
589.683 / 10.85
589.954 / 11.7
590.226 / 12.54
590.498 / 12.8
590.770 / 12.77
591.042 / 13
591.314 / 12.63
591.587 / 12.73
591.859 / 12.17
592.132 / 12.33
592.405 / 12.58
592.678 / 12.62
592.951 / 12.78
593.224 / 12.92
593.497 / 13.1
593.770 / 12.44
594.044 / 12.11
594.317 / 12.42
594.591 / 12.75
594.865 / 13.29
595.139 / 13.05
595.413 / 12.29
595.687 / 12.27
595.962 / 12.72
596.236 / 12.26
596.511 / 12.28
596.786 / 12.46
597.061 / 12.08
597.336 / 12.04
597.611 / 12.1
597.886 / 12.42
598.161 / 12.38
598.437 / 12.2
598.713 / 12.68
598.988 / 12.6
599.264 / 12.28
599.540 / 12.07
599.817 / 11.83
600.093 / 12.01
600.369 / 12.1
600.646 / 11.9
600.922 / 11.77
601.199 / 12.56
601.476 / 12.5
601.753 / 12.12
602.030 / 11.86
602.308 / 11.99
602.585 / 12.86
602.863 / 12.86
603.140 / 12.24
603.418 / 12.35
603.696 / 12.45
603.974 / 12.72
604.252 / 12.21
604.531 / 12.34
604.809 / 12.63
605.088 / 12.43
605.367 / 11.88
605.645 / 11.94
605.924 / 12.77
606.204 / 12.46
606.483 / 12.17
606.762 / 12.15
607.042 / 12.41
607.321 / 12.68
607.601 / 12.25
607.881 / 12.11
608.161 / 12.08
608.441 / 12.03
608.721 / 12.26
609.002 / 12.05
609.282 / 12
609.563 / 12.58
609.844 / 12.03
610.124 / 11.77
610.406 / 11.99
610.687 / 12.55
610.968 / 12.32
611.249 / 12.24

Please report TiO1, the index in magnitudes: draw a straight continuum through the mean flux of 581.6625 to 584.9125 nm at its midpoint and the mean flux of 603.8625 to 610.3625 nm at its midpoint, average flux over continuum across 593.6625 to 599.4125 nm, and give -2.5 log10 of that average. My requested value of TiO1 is 0.00 mag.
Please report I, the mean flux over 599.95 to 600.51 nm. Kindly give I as 12.1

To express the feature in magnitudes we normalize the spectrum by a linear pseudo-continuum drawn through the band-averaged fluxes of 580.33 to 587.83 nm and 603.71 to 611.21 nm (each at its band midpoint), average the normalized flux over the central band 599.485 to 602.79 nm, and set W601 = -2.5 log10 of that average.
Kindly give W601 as 0.021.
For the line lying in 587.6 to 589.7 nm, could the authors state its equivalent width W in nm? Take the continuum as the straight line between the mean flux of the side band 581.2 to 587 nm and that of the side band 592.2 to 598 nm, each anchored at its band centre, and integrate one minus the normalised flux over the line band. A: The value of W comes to 0.09 nm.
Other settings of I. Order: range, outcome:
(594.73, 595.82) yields 12.7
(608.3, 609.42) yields 12.1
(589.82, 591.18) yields 12.6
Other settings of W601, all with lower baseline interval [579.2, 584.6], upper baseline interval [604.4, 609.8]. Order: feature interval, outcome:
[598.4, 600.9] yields 0.02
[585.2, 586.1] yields 0.04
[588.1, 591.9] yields 0.04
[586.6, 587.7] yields -0.02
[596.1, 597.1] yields 0.02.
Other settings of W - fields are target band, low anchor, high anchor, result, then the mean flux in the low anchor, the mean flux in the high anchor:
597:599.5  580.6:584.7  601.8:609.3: 0.03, 12.8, 12.3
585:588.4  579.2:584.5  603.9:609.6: 0.01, 12.8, 12.3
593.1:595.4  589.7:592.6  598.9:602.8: -0.07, 12.5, 12.2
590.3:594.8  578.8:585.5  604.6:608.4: -0.03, 12.8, 12.3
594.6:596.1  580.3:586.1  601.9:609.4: -0.03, 12.7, 12.3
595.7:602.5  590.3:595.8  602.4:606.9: 0.16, 12.7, 12.4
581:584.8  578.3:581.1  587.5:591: -0.01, 12.9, 12.2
